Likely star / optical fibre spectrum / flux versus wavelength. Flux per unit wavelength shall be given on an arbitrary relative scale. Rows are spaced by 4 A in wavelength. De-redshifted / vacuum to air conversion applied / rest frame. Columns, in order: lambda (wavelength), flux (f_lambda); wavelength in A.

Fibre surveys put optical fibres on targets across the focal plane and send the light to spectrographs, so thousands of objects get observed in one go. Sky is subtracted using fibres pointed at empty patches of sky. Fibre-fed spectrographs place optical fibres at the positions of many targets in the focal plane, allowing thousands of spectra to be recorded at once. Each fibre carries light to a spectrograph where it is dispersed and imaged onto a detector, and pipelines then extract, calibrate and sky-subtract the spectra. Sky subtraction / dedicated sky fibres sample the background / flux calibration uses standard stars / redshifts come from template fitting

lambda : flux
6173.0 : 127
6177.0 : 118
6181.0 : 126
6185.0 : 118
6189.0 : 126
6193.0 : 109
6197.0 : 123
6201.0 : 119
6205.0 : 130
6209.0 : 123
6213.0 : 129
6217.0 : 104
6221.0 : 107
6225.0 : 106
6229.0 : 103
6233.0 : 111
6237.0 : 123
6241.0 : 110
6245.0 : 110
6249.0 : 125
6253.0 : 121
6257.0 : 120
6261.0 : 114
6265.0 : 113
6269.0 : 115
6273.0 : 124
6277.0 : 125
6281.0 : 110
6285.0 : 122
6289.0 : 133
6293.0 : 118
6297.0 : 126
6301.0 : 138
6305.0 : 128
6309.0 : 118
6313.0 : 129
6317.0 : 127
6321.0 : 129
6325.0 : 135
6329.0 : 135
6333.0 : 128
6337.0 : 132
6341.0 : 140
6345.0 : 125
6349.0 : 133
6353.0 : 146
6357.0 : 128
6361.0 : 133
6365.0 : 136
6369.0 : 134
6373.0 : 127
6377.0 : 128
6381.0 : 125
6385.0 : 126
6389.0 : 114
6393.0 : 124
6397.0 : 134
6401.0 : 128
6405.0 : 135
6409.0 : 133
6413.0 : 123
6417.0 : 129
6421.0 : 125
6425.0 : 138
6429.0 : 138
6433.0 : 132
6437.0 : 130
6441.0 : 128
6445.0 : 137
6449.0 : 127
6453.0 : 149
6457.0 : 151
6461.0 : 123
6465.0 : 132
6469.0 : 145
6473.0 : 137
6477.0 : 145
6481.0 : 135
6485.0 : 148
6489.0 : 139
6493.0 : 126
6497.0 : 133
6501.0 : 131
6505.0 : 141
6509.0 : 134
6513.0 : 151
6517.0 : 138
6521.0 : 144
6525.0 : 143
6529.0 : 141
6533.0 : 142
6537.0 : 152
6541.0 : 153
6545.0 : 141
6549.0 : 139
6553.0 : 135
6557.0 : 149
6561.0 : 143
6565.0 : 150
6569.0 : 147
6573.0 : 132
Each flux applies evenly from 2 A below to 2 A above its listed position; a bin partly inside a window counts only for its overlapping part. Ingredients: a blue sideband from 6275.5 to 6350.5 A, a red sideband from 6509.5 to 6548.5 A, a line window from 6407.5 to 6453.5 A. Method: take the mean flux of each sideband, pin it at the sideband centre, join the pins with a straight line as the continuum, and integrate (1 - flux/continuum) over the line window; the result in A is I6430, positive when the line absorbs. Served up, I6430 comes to 1.68 A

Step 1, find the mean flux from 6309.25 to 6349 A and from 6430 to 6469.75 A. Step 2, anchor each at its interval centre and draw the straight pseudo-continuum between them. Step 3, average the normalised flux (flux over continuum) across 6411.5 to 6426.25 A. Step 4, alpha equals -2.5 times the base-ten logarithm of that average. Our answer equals 0.046 mag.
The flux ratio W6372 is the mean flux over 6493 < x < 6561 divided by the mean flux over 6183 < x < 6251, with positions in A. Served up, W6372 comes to 1.22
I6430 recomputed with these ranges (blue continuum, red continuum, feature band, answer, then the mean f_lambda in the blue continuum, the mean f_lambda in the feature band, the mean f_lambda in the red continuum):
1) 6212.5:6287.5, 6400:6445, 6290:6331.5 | -2.6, 115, 128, 131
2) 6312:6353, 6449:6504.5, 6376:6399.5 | 1.6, 132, 125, 138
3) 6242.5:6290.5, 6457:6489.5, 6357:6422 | 1.2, 119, 128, 139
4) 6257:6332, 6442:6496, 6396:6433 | 0.6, 124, 131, 138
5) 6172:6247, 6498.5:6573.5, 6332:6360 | -1.3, 117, 133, 143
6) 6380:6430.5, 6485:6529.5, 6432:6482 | -1.0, 129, 136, 139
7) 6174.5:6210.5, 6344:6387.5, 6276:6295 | 0.8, 121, 121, 131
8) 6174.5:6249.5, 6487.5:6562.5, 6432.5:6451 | 0.5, 117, 131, 141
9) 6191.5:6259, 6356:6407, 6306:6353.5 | -2.4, 116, 131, 129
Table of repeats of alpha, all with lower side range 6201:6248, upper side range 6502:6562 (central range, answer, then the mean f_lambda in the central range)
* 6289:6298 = -0.03 mag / 124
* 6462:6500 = 0.01 mag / 137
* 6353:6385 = -0.03 mag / 131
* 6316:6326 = -0.06 mag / 130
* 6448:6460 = -0.05 mag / 142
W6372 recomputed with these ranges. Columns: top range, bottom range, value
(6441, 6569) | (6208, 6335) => 1.16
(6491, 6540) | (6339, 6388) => 1.07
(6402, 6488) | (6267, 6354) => 1.06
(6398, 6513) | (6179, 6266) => 1.16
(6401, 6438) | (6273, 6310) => 1.06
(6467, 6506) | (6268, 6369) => 1.07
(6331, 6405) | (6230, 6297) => 1.10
